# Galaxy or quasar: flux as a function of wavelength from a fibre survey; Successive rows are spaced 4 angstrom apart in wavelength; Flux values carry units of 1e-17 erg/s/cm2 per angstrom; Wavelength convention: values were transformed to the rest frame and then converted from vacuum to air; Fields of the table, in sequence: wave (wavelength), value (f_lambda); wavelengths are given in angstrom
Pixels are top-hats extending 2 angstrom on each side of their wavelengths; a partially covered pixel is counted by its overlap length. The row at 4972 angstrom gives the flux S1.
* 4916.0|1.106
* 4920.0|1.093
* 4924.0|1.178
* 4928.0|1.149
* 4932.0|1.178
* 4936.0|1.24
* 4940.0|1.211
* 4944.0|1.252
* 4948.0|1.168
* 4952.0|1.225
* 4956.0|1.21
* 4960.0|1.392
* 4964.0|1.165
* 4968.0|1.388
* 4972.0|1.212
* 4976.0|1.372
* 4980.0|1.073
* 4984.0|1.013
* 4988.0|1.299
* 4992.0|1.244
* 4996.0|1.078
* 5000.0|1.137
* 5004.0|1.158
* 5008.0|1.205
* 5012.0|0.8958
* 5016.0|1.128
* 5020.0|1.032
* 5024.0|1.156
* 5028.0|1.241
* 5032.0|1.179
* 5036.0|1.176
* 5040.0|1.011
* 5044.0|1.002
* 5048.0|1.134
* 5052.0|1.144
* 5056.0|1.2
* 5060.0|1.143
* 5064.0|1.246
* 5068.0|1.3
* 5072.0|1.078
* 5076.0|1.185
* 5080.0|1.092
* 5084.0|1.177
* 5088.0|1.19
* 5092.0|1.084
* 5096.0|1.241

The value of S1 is 1.212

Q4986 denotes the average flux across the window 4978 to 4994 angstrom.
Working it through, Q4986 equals 1.16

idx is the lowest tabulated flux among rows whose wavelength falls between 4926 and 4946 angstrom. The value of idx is 1.149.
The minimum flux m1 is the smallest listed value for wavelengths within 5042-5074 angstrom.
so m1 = 1.002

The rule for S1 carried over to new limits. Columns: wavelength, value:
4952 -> 1.225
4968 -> 1.388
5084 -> 1.177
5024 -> 1.156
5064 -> 1.246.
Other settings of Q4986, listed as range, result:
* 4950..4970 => 1.28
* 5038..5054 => 1.07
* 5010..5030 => 1.09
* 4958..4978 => 1.31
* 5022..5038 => 1.19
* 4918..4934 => 1.15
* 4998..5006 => 1.15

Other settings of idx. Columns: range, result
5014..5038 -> 1.032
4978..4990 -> 1.013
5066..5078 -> 1.078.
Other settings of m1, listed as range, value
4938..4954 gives 1.168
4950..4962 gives 1.21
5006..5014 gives 0.8958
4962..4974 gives 1.165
